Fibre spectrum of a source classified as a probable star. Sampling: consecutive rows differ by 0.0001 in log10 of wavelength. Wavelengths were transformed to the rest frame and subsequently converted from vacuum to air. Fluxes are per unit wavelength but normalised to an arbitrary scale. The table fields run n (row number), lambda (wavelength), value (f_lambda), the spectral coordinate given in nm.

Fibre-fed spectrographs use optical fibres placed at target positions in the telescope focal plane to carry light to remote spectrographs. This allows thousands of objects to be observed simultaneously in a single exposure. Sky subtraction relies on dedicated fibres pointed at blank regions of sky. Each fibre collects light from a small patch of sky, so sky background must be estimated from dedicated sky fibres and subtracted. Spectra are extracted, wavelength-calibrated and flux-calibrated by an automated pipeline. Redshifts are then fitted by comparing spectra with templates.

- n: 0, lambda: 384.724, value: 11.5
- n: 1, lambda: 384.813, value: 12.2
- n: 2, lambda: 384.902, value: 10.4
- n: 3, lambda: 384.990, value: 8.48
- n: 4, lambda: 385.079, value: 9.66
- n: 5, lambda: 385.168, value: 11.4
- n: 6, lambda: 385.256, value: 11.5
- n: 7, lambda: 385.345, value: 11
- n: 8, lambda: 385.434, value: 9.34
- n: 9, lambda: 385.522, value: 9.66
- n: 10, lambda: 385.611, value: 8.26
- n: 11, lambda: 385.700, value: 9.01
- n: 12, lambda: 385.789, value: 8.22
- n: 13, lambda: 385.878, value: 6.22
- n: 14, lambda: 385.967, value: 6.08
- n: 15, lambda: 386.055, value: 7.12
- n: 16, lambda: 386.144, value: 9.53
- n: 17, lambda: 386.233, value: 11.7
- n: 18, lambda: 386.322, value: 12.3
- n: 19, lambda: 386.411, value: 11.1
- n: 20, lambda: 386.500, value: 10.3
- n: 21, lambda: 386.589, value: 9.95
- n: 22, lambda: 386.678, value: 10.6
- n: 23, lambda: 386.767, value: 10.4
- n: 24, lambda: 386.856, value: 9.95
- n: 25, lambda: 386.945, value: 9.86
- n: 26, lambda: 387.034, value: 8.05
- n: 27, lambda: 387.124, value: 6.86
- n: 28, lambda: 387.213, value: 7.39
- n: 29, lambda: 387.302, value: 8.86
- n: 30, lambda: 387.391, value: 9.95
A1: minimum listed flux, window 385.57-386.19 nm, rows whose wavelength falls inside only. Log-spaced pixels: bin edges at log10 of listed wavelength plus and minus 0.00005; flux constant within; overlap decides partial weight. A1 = 6.08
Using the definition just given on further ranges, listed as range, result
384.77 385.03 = 8.48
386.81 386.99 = 9.86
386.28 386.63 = 9.95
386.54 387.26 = 6.86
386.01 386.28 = 7.12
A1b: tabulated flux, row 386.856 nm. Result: 9.95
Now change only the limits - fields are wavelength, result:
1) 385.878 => 6.22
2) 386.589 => 9.95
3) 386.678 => 10.6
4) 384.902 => 10.4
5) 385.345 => 11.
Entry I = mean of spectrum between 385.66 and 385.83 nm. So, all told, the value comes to 8.6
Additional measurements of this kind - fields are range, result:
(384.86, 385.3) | 10.3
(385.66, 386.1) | 7.32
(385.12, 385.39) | 11.3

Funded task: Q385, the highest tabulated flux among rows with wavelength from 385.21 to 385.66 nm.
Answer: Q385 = 11.5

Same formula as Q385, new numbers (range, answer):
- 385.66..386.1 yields 9.01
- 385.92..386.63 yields 12.3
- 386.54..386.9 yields 10.6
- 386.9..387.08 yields 9.86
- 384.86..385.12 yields 10.4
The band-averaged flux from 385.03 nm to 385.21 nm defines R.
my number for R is 10.4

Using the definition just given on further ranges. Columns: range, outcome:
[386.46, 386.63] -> 10.1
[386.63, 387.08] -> 9.76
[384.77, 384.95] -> 11.2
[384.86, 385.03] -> 9.49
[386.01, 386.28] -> 9.48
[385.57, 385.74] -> 8.62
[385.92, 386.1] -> 6.63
